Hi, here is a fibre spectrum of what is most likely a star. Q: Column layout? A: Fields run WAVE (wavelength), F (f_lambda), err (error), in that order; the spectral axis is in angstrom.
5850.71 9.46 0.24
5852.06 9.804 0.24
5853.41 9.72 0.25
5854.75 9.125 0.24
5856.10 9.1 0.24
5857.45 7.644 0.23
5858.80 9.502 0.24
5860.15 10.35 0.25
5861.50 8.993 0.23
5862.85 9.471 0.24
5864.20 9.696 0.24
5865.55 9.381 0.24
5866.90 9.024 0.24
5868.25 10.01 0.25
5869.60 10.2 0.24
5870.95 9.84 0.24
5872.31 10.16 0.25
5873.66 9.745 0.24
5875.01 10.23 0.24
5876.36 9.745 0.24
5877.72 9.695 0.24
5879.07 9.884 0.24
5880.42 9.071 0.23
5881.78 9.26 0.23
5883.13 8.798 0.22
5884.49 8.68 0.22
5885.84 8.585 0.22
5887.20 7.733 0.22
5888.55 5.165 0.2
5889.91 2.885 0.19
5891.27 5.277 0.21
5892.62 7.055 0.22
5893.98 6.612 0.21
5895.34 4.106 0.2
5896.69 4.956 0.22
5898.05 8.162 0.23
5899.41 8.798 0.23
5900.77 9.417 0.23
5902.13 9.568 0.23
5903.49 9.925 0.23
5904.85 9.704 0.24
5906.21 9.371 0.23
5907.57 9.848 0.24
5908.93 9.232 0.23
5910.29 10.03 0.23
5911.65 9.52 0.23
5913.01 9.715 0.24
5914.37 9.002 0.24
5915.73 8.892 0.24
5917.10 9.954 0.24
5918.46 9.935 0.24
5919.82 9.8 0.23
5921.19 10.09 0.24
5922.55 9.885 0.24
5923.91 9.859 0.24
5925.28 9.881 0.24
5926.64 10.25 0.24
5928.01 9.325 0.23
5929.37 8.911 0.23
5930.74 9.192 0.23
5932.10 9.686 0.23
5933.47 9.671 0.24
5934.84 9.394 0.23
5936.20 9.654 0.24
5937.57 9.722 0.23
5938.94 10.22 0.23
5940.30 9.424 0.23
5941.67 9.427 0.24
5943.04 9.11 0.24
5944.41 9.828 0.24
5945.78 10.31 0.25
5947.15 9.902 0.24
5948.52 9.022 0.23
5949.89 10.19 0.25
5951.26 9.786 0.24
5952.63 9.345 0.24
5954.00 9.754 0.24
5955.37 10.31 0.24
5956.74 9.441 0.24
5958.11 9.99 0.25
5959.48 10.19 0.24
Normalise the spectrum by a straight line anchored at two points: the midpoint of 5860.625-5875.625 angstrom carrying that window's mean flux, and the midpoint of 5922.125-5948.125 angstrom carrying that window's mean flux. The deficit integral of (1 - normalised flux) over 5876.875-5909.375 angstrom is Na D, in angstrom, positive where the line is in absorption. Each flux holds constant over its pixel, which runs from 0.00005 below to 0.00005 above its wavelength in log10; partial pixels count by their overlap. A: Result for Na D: 5.7 angstrom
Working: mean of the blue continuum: 9.71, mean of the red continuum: 9.66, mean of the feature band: 7.99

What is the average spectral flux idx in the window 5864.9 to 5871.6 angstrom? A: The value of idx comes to 9.7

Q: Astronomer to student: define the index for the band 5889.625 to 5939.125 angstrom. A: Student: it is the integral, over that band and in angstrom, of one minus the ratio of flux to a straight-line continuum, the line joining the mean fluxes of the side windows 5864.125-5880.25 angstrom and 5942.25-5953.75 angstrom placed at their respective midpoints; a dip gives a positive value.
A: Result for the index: 4.3 angstrom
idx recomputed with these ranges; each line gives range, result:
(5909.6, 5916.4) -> 9.44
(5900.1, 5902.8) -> 9.49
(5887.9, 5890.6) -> 4.01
